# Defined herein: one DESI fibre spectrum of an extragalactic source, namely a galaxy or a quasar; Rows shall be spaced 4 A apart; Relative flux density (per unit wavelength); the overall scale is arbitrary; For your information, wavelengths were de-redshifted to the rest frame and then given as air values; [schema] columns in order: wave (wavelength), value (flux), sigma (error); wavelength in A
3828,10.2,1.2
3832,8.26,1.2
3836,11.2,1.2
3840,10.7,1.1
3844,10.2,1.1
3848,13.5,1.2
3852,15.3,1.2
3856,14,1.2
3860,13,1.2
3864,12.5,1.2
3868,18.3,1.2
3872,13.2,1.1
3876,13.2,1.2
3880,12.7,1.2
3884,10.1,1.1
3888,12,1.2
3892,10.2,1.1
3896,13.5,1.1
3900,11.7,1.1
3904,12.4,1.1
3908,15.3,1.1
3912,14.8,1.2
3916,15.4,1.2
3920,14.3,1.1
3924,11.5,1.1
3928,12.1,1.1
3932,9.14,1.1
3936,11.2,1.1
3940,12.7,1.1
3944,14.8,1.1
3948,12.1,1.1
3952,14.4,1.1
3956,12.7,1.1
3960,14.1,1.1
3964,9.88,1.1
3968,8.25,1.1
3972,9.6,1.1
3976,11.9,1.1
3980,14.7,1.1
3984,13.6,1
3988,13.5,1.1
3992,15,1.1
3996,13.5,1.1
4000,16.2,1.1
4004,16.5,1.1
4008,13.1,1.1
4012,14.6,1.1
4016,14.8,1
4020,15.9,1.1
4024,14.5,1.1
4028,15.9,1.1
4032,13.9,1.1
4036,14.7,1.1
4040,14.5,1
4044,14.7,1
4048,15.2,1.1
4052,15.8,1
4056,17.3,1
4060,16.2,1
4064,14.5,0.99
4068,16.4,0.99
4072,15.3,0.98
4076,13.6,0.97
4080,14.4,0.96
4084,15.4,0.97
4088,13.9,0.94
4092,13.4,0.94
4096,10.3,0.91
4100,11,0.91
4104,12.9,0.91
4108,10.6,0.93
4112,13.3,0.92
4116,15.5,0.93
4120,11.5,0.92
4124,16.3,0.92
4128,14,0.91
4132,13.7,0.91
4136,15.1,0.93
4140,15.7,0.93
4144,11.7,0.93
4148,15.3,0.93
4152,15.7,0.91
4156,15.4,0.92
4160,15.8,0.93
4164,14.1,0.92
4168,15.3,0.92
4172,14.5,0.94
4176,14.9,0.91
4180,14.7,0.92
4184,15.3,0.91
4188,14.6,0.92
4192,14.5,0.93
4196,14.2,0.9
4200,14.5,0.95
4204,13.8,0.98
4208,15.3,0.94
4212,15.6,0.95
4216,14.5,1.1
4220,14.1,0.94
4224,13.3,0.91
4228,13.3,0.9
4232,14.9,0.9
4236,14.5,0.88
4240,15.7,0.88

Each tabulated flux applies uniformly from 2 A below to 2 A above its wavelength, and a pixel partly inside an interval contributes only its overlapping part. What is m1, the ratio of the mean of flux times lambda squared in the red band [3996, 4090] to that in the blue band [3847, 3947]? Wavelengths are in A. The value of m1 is 1.2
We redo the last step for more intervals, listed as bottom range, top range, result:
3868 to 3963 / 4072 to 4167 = 1.20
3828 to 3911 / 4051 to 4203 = 1.30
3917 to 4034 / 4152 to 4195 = 1.24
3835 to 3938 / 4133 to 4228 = 1.33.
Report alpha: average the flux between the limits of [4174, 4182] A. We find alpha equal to 14.8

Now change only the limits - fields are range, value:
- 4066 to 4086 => 15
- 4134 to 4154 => 14.7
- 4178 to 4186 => 15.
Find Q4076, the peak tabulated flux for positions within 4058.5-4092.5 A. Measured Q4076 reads 16.4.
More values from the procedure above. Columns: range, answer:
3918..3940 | 14.3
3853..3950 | 18.3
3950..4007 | 16.5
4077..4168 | 16.3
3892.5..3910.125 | 15.3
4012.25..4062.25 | 17.3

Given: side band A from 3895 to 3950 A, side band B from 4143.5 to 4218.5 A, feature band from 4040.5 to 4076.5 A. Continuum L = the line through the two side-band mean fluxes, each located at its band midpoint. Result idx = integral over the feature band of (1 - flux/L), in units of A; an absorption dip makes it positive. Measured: -4.12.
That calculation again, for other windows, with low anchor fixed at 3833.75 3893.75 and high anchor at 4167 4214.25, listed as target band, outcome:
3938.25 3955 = -0.3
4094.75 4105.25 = 2.1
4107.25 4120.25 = 1.1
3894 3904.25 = 0.3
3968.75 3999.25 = 0.9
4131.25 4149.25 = 0.2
